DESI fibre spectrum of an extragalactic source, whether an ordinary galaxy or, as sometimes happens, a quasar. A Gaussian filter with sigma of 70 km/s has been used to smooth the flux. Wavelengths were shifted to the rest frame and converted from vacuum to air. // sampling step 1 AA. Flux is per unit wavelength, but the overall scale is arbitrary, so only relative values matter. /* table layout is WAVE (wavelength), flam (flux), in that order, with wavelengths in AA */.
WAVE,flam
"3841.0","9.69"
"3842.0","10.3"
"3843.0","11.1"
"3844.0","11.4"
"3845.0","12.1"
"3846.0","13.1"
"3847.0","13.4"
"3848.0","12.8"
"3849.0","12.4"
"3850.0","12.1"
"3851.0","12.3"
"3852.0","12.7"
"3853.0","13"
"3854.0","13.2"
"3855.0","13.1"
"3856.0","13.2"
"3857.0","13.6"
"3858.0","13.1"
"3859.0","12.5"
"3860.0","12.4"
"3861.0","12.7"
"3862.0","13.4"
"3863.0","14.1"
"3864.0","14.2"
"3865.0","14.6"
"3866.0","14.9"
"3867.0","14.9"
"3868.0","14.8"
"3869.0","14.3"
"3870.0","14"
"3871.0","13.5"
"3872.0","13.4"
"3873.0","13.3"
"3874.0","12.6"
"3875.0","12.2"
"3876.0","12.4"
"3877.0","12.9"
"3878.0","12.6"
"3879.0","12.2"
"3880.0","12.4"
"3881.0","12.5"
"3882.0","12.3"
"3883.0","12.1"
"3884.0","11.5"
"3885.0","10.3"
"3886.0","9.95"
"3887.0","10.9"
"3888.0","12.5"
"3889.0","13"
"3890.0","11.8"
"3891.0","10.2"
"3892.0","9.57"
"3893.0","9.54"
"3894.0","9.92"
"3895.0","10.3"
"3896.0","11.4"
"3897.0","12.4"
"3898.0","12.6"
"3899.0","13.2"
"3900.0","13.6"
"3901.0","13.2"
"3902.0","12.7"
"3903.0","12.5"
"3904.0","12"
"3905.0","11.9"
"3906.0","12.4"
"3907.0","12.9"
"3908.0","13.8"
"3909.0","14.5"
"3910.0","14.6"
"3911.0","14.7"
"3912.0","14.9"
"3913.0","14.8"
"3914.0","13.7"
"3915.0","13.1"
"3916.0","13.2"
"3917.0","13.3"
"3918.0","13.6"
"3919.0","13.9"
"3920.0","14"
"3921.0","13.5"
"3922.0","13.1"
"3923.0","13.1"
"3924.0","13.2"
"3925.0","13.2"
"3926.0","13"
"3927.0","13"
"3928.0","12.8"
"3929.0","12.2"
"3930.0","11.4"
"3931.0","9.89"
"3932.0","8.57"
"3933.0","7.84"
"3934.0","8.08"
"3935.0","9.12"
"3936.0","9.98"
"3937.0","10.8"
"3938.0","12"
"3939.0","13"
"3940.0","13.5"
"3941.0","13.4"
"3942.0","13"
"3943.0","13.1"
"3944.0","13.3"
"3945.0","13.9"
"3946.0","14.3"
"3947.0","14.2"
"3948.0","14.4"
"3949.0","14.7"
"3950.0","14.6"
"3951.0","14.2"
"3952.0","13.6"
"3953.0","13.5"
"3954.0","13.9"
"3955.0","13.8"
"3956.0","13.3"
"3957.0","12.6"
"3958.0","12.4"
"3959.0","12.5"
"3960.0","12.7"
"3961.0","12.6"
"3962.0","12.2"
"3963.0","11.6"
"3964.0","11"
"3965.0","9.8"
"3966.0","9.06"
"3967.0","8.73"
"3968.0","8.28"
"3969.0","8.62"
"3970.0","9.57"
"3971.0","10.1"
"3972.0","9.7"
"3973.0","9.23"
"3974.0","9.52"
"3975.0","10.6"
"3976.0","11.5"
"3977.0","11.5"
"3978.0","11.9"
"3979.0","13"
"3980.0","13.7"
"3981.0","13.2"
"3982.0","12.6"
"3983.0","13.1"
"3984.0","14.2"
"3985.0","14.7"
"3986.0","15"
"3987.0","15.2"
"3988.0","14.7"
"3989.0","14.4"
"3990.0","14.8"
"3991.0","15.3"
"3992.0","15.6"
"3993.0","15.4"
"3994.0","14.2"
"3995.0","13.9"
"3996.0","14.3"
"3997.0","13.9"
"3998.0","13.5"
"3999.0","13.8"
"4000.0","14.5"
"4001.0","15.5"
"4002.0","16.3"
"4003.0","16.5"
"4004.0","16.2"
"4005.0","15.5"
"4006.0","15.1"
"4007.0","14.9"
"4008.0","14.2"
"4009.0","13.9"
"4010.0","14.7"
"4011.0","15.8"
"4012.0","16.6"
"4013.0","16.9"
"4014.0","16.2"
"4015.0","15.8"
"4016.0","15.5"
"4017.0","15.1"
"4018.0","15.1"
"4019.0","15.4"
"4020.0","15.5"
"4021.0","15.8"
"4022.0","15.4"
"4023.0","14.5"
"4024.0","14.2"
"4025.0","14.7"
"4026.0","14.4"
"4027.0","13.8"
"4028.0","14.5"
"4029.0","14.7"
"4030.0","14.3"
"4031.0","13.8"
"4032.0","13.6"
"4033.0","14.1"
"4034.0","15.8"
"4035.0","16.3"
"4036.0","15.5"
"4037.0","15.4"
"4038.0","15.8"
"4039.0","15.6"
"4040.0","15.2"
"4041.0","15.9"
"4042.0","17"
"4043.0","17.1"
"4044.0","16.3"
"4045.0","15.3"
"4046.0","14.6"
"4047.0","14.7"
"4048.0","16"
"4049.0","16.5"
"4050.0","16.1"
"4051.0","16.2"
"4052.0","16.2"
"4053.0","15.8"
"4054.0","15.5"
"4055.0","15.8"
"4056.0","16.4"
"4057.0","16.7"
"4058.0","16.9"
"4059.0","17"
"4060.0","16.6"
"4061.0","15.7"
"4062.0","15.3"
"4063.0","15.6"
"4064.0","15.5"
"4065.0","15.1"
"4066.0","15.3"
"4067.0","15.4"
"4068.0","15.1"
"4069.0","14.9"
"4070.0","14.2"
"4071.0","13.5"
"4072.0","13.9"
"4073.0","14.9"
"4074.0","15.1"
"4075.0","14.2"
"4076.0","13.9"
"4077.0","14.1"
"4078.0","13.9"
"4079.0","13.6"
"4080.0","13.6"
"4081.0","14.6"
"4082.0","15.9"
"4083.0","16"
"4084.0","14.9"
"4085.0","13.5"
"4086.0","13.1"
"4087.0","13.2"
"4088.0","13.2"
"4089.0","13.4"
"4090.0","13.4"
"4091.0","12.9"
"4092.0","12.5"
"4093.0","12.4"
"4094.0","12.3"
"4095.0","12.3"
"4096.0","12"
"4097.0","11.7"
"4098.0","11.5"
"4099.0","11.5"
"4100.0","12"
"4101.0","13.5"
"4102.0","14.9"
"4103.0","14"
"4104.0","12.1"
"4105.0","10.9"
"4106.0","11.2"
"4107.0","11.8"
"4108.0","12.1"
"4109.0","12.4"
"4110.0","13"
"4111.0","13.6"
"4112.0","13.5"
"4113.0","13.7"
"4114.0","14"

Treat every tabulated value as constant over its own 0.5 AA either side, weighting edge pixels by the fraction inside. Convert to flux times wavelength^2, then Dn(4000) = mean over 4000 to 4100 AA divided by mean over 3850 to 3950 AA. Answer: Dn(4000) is 1.27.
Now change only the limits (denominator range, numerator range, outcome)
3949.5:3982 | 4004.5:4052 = 1.36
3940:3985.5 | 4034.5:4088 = 1.31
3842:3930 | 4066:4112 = 1.16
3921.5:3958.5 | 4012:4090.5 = 1.28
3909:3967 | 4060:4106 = 1.17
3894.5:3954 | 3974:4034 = 1.18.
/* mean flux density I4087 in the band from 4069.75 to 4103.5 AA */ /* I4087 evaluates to 13.5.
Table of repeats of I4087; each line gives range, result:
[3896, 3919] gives 13.3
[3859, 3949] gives 12.6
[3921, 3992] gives 12.3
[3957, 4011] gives 13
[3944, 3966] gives 13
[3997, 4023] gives 15.3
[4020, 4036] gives 14.7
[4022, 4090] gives 15.1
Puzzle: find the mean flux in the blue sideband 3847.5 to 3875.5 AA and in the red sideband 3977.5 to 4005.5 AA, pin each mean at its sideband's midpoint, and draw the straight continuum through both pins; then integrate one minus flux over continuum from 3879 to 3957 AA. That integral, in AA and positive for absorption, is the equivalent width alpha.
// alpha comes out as 7.4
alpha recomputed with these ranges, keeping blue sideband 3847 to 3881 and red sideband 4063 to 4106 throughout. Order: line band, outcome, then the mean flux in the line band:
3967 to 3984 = 3.0 AA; 11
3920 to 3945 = 2.7 AA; 11.9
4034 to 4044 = -1.8 AA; 16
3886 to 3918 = 1.8 AA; 12.5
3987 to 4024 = -4.5 AA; 15.1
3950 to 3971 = 2.6 AA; 11.7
